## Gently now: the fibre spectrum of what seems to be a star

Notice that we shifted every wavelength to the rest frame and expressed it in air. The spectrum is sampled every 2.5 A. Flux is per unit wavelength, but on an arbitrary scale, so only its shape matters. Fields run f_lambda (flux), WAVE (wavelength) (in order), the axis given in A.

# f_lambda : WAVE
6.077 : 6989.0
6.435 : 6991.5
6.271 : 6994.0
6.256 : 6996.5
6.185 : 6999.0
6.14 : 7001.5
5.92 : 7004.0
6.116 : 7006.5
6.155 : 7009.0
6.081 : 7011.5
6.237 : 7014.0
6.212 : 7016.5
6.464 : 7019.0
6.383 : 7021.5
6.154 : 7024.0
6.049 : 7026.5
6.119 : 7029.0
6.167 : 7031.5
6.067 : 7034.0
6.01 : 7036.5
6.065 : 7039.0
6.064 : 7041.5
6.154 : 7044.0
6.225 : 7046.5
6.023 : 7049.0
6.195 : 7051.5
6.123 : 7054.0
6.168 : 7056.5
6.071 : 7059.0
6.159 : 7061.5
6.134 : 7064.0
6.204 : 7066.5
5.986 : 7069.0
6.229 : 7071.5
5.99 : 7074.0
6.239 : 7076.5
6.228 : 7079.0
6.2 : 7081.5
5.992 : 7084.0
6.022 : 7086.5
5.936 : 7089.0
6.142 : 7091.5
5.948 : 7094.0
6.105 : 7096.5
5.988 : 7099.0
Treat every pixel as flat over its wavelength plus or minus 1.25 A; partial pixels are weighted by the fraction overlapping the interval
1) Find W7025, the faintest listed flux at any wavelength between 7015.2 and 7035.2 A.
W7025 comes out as 6.049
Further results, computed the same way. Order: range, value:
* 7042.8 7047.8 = 6.154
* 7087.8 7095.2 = 5.936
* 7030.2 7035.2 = 6.067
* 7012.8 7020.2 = 6.212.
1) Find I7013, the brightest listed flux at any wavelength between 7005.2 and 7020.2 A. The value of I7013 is 6.464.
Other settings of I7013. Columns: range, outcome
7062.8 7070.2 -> 6.204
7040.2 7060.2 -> 6.225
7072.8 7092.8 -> 6.239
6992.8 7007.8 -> 6.271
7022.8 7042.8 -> 6.167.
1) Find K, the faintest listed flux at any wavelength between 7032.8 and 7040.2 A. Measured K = 6.01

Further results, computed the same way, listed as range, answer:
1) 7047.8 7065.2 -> 6.023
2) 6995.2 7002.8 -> 6.14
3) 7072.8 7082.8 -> 5.99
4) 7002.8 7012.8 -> 5.92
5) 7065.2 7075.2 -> 5.986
